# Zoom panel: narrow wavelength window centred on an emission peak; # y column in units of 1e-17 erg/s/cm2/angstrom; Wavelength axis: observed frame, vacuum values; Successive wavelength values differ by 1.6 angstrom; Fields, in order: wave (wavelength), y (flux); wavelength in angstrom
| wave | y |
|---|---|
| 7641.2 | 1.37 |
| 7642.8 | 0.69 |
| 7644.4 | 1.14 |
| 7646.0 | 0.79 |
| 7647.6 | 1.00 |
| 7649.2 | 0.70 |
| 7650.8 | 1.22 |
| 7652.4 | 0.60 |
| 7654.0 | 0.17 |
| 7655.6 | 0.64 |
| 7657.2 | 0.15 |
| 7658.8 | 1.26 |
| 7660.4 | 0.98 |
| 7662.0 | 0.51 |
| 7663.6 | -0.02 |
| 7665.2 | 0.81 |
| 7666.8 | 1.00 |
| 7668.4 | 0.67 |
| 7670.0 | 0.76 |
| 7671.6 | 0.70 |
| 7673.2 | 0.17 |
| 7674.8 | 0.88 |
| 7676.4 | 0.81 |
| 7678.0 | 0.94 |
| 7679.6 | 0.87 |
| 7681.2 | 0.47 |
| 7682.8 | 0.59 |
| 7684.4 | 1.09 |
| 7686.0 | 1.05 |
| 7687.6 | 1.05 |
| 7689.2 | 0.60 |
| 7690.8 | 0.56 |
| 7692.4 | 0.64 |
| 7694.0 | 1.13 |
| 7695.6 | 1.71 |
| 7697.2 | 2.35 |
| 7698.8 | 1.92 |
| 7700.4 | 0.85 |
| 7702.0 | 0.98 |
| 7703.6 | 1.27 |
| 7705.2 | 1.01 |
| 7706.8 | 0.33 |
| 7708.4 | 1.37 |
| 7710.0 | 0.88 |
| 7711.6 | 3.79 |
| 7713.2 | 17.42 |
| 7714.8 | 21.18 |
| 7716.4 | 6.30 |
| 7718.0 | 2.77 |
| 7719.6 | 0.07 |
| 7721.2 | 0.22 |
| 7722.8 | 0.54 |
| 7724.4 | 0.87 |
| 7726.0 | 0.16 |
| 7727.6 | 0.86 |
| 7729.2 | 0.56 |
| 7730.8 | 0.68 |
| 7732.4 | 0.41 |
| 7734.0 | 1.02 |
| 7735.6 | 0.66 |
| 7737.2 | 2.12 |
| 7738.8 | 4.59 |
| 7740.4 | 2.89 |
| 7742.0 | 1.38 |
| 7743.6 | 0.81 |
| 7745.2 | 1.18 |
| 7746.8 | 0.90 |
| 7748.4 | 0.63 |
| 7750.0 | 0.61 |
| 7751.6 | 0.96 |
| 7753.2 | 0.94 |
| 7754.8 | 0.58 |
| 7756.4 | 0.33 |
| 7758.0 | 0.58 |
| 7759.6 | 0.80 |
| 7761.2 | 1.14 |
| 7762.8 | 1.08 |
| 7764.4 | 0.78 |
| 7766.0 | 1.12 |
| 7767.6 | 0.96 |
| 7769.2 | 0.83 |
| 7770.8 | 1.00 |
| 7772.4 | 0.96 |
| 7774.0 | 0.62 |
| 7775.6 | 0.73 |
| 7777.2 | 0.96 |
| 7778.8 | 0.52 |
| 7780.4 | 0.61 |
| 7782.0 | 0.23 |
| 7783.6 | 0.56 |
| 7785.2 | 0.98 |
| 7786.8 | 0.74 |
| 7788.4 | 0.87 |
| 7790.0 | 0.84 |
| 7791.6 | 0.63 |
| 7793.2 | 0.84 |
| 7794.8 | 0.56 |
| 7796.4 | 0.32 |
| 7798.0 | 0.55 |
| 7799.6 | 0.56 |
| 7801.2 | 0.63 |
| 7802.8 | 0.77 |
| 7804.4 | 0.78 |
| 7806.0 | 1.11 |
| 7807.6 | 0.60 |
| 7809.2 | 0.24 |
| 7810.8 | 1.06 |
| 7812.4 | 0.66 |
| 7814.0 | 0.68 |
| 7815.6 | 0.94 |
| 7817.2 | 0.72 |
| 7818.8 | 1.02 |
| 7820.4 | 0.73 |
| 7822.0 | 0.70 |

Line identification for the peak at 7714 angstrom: H-alpha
